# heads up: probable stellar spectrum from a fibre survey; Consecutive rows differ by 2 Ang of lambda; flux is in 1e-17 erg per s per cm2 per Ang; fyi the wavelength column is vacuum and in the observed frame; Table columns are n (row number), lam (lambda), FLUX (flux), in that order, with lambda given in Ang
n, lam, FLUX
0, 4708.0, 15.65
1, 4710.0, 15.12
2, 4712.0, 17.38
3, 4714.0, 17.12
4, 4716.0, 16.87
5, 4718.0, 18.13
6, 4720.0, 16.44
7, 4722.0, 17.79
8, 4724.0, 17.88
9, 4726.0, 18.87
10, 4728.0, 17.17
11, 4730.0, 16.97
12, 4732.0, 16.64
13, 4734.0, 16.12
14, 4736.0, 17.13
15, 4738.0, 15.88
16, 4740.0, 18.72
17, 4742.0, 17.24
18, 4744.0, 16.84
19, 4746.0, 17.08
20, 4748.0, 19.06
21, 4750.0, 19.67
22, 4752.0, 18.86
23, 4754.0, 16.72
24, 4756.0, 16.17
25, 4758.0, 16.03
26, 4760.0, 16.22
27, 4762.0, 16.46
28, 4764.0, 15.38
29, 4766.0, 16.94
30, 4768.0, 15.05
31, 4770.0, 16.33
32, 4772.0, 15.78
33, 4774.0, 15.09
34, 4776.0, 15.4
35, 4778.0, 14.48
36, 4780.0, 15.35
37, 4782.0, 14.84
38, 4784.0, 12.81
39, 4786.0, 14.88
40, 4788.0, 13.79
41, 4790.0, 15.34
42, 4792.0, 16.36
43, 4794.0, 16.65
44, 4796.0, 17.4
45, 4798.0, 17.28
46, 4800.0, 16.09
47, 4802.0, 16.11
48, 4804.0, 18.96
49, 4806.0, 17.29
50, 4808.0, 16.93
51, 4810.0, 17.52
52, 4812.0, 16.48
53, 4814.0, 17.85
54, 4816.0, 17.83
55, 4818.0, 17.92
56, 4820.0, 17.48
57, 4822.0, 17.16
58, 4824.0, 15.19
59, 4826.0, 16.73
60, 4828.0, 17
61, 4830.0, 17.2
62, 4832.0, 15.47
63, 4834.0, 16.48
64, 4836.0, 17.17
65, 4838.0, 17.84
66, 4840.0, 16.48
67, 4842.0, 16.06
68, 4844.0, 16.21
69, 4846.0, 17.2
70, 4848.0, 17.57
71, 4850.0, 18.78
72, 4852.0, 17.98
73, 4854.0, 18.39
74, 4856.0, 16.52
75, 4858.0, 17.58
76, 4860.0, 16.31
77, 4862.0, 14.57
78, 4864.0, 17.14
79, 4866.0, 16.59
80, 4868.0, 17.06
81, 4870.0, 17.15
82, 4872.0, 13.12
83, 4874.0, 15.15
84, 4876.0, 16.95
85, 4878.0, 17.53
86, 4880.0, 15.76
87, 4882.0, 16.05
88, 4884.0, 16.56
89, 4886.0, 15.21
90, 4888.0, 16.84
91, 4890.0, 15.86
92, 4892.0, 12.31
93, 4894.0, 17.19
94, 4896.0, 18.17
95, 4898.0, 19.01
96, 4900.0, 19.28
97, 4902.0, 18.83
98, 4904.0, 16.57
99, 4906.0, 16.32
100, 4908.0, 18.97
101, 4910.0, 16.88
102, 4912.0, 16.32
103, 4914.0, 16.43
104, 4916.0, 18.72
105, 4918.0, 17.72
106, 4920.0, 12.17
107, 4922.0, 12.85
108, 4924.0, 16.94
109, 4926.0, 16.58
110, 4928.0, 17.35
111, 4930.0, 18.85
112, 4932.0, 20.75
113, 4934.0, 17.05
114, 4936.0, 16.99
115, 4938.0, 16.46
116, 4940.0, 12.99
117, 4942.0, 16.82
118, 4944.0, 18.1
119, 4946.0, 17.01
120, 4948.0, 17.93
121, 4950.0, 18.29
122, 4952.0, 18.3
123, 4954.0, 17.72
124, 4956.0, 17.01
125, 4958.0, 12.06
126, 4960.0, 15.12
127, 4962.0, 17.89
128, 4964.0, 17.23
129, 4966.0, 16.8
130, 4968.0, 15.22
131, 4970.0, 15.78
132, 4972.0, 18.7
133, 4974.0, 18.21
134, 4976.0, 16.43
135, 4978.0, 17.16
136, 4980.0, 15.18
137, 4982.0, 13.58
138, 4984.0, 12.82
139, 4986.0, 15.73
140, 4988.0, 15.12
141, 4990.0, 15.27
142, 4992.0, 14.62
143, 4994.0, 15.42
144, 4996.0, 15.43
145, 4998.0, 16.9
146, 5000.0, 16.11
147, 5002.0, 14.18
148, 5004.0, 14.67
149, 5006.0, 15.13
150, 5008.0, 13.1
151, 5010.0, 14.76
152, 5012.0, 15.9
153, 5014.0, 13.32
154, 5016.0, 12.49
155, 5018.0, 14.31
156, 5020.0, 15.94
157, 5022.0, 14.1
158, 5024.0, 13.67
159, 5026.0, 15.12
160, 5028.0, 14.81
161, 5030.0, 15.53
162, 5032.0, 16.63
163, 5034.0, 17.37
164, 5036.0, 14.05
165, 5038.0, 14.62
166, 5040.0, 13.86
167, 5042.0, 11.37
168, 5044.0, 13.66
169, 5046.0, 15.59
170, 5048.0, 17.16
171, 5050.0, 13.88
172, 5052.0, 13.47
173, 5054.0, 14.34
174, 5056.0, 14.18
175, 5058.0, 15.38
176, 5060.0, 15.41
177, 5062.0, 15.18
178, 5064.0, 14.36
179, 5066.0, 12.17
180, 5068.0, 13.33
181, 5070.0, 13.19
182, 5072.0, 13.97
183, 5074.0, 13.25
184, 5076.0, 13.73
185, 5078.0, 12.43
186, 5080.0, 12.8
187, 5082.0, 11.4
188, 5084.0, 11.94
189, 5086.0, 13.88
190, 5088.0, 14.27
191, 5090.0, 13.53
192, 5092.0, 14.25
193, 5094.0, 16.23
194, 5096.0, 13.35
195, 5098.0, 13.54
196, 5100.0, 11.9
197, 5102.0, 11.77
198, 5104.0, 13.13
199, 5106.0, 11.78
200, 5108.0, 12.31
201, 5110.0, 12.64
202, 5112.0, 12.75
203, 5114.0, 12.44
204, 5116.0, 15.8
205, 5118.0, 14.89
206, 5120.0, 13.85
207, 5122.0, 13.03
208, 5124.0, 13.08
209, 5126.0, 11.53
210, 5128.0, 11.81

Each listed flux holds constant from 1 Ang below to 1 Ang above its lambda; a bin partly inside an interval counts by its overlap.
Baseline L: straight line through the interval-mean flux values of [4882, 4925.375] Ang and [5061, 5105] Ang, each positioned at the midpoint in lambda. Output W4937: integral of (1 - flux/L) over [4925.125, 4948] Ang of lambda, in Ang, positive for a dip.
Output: -1.7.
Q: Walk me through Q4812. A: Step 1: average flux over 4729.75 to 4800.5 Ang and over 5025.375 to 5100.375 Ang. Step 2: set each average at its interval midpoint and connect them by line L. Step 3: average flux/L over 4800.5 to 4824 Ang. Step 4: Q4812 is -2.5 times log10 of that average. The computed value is -0.087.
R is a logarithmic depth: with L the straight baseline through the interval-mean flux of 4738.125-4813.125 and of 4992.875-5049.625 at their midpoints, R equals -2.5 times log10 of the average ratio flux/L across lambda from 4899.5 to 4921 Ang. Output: -0.101 mag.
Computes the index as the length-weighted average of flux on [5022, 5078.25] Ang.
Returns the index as 14.4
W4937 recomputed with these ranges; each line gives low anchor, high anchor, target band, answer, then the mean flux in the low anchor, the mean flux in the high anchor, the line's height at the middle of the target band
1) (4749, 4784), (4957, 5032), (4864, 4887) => -0.7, 16.1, 15.3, 15.7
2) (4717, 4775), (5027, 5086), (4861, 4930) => -4.1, 17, 14.1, 15.6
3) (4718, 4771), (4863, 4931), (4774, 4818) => 1.9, 17.1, 16.6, 16.9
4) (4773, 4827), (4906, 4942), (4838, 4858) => -1.0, 16.3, 16.7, 16.4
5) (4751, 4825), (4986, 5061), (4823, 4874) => -2.5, 16.3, 14.8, 15.9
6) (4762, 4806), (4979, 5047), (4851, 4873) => -1.7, 15.8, 14.7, 15.4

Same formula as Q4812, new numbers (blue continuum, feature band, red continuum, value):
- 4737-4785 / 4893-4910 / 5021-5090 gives -0.18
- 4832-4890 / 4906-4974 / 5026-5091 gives -0.08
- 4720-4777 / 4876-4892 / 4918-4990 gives 0.03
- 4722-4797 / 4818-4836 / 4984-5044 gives -0.05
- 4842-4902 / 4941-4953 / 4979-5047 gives -0.14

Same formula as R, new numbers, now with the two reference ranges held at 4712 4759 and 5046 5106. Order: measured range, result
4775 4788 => 0.160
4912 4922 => -0.035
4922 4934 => -0.151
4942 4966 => -0.132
